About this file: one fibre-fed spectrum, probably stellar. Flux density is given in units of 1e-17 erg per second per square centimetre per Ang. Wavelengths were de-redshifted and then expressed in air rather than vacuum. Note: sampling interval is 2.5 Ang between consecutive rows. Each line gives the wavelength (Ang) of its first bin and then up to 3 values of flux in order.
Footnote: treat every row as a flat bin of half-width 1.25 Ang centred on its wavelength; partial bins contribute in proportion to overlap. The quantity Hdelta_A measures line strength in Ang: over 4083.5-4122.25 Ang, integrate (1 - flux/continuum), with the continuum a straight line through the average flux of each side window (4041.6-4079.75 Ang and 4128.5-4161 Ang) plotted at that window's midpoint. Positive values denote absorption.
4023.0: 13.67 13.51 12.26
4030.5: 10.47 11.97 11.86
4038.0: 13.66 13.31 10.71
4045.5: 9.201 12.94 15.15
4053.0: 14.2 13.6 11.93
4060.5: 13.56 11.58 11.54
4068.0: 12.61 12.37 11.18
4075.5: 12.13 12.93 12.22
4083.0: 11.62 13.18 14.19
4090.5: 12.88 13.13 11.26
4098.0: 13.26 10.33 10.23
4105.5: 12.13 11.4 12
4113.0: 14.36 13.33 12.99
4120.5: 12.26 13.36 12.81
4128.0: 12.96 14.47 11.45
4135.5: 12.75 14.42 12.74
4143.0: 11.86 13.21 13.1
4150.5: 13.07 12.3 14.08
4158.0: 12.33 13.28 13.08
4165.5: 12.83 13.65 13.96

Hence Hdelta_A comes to 0.7 Ang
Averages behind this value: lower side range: 12.4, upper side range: 13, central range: 12.5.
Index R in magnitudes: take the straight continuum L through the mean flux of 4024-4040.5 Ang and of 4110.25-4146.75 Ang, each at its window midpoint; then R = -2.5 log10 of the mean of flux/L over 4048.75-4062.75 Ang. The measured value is -0.08 mag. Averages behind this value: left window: 12.4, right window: 13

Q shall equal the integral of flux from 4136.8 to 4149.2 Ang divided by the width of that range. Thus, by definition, 13.1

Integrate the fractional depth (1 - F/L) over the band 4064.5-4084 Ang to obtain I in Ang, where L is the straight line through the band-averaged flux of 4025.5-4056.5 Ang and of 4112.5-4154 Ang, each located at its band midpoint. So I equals 0.9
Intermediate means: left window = 12.5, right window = 13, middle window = 12.1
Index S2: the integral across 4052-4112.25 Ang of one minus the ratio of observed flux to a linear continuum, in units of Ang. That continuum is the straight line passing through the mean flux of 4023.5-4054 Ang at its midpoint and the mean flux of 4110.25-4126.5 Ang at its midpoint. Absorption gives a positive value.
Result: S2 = 2.2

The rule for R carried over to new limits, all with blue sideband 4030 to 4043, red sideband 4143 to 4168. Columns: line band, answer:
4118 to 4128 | -0.01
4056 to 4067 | 0.01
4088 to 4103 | 0.04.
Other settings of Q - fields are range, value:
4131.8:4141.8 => 12.8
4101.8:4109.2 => 11.3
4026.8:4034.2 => 11.6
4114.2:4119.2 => 13.2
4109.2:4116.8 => 13.2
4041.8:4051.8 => 12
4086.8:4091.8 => 13.5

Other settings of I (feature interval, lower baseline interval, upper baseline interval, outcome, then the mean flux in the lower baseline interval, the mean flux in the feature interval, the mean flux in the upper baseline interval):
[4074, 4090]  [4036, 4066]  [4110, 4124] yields 0.2 Ang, 12.6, 12.7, 13.1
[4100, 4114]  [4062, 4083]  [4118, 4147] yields 0.9 Ang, 12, 11.8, 12.9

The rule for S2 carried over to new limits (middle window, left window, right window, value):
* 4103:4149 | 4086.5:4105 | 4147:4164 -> -0.6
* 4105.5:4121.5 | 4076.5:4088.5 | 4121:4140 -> 0.4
